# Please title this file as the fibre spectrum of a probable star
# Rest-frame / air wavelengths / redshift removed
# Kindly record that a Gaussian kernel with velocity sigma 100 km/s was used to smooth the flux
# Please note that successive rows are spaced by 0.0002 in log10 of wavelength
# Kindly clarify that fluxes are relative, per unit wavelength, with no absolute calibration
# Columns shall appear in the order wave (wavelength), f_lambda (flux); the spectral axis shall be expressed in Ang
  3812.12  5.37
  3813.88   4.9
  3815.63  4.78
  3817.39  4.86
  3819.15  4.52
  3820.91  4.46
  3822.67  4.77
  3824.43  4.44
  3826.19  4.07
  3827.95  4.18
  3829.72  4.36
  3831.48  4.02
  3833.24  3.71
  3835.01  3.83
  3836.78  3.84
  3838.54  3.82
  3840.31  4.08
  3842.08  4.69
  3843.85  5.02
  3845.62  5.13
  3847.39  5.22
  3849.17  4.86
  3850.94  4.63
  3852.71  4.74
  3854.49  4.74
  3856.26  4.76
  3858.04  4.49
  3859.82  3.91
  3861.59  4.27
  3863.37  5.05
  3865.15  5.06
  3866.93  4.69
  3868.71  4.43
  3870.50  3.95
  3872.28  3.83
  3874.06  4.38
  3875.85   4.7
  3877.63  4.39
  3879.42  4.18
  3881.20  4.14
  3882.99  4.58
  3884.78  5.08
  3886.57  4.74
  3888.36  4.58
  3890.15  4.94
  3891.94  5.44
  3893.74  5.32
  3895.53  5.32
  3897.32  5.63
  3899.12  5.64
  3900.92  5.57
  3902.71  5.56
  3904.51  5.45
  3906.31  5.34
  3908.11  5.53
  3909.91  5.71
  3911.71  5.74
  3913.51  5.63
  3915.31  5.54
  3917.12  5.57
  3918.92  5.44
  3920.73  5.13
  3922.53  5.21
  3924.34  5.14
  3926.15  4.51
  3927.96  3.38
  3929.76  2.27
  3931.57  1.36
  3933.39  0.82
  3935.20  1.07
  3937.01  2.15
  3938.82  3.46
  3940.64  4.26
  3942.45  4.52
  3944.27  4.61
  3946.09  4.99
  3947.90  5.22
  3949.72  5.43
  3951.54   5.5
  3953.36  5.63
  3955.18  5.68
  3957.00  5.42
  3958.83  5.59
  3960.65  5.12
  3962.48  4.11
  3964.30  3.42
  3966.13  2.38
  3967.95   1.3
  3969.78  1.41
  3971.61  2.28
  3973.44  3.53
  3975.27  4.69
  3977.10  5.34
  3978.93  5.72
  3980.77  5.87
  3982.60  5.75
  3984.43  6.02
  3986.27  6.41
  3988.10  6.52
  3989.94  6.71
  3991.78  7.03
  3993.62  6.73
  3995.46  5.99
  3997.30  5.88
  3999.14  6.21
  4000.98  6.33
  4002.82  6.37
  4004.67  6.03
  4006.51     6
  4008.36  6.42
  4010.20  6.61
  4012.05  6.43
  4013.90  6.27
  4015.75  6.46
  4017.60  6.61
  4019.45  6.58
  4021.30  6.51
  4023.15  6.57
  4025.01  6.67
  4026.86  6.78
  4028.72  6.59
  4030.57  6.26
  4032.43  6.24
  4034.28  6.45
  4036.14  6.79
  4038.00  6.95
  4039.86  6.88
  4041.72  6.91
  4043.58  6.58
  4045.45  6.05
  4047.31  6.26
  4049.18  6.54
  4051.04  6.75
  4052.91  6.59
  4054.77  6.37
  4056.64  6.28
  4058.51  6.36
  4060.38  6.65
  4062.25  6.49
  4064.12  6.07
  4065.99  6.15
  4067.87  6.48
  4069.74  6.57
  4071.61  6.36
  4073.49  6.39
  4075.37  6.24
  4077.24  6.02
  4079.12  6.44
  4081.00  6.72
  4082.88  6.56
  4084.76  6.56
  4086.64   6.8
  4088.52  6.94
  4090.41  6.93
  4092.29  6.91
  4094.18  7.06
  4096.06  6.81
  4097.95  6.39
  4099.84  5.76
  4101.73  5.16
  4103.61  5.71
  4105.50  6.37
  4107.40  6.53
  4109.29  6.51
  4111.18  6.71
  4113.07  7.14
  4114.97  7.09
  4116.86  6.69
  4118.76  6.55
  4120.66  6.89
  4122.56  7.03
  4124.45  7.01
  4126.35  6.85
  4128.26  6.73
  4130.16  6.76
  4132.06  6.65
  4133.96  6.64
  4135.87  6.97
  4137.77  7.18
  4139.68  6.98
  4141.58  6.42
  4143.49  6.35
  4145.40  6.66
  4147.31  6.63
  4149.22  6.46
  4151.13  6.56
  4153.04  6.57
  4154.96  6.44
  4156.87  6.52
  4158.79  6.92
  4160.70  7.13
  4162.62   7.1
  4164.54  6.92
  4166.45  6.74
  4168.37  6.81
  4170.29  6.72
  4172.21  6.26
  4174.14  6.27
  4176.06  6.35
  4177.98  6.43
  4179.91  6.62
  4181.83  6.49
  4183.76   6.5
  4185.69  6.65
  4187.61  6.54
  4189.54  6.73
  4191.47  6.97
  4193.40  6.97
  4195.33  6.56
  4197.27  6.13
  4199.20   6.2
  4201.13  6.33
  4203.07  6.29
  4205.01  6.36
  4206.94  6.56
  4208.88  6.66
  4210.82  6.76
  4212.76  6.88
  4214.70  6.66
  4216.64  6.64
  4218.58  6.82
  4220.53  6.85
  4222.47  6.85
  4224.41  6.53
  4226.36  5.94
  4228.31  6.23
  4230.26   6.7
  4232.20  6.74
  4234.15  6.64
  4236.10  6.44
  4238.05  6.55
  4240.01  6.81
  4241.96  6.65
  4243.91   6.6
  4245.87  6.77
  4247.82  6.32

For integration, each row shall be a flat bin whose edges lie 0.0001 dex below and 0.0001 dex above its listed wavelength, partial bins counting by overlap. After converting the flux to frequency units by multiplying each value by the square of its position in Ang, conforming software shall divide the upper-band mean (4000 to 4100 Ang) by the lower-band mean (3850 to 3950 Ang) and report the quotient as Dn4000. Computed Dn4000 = 1.5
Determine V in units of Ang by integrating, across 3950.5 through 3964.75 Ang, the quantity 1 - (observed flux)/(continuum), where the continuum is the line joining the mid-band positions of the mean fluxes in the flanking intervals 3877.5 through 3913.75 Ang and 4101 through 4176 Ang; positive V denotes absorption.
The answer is 1.1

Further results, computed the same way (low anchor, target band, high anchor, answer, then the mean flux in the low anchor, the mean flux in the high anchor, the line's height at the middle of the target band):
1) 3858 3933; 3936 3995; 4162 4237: 4.7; 4.76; 6.58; 5.18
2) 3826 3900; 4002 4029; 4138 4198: -4.1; 4.59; 6.63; 5.61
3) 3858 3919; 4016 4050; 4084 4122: -2.9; 4.97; 6.58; 6.05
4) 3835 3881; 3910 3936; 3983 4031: 5.8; 4.5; 6.42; 5.33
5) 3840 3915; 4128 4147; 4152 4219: -1.2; 4.9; 6.61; 6.35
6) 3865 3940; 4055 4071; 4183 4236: -2.2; 4.53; 6.58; 5.6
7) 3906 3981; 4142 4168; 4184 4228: -2.4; 4.29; 6.58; 6.13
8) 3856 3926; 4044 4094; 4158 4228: -4.6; 4.97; 6.61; 5.94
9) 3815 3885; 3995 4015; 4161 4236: -3.1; 4.46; 6.59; 5.41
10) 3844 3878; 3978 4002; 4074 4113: -2.6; 4.6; 6.47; 5.64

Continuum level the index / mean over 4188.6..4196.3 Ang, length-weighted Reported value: 6.81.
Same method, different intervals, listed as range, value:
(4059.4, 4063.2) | 6.57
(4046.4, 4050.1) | 6.39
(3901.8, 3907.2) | 5.45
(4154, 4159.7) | 6.62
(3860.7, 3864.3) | 4.67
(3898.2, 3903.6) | 5.59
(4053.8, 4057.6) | 6.33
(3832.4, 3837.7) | 3.79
